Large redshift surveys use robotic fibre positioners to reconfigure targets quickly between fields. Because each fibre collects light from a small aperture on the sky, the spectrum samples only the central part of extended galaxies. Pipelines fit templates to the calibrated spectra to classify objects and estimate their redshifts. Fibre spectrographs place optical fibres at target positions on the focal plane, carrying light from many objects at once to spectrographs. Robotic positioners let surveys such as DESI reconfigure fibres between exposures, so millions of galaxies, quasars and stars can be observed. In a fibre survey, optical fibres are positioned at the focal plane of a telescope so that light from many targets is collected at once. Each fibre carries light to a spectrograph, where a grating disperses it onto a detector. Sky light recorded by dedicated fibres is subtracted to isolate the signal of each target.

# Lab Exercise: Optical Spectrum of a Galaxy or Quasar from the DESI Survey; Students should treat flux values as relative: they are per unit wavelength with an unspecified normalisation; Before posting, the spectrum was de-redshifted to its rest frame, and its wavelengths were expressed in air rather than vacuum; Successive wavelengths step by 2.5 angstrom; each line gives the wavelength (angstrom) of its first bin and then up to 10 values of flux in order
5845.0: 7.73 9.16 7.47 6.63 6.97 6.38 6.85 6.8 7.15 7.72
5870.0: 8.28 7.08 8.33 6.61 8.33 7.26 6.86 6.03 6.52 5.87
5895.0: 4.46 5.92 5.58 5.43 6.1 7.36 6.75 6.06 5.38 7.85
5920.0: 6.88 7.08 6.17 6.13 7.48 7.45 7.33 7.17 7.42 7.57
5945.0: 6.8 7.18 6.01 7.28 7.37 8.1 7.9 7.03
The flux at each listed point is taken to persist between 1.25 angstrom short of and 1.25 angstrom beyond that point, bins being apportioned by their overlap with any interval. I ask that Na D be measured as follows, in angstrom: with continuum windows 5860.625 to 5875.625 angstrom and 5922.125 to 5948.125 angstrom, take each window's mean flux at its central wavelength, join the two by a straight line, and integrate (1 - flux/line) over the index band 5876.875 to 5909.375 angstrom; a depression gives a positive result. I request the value 4.45 angstrom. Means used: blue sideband 7.5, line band 6.34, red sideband 7.07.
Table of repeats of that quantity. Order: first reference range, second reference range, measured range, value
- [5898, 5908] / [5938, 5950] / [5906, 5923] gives -1.14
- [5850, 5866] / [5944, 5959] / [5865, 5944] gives 2.21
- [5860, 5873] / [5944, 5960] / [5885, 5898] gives 2.60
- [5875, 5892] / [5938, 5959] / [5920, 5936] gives 0.49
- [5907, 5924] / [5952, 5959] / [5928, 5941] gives -0.26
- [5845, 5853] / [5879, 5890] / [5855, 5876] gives 0.47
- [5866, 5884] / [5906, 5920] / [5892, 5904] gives 2.76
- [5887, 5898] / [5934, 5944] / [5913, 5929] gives 0.37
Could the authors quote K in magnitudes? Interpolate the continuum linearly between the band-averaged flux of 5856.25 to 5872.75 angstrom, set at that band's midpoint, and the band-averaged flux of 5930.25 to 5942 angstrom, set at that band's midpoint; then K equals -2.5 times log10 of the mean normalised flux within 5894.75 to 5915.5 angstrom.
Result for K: 0.21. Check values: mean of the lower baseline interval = 7.19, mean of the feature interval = 5.98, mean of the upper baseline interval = 7.37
